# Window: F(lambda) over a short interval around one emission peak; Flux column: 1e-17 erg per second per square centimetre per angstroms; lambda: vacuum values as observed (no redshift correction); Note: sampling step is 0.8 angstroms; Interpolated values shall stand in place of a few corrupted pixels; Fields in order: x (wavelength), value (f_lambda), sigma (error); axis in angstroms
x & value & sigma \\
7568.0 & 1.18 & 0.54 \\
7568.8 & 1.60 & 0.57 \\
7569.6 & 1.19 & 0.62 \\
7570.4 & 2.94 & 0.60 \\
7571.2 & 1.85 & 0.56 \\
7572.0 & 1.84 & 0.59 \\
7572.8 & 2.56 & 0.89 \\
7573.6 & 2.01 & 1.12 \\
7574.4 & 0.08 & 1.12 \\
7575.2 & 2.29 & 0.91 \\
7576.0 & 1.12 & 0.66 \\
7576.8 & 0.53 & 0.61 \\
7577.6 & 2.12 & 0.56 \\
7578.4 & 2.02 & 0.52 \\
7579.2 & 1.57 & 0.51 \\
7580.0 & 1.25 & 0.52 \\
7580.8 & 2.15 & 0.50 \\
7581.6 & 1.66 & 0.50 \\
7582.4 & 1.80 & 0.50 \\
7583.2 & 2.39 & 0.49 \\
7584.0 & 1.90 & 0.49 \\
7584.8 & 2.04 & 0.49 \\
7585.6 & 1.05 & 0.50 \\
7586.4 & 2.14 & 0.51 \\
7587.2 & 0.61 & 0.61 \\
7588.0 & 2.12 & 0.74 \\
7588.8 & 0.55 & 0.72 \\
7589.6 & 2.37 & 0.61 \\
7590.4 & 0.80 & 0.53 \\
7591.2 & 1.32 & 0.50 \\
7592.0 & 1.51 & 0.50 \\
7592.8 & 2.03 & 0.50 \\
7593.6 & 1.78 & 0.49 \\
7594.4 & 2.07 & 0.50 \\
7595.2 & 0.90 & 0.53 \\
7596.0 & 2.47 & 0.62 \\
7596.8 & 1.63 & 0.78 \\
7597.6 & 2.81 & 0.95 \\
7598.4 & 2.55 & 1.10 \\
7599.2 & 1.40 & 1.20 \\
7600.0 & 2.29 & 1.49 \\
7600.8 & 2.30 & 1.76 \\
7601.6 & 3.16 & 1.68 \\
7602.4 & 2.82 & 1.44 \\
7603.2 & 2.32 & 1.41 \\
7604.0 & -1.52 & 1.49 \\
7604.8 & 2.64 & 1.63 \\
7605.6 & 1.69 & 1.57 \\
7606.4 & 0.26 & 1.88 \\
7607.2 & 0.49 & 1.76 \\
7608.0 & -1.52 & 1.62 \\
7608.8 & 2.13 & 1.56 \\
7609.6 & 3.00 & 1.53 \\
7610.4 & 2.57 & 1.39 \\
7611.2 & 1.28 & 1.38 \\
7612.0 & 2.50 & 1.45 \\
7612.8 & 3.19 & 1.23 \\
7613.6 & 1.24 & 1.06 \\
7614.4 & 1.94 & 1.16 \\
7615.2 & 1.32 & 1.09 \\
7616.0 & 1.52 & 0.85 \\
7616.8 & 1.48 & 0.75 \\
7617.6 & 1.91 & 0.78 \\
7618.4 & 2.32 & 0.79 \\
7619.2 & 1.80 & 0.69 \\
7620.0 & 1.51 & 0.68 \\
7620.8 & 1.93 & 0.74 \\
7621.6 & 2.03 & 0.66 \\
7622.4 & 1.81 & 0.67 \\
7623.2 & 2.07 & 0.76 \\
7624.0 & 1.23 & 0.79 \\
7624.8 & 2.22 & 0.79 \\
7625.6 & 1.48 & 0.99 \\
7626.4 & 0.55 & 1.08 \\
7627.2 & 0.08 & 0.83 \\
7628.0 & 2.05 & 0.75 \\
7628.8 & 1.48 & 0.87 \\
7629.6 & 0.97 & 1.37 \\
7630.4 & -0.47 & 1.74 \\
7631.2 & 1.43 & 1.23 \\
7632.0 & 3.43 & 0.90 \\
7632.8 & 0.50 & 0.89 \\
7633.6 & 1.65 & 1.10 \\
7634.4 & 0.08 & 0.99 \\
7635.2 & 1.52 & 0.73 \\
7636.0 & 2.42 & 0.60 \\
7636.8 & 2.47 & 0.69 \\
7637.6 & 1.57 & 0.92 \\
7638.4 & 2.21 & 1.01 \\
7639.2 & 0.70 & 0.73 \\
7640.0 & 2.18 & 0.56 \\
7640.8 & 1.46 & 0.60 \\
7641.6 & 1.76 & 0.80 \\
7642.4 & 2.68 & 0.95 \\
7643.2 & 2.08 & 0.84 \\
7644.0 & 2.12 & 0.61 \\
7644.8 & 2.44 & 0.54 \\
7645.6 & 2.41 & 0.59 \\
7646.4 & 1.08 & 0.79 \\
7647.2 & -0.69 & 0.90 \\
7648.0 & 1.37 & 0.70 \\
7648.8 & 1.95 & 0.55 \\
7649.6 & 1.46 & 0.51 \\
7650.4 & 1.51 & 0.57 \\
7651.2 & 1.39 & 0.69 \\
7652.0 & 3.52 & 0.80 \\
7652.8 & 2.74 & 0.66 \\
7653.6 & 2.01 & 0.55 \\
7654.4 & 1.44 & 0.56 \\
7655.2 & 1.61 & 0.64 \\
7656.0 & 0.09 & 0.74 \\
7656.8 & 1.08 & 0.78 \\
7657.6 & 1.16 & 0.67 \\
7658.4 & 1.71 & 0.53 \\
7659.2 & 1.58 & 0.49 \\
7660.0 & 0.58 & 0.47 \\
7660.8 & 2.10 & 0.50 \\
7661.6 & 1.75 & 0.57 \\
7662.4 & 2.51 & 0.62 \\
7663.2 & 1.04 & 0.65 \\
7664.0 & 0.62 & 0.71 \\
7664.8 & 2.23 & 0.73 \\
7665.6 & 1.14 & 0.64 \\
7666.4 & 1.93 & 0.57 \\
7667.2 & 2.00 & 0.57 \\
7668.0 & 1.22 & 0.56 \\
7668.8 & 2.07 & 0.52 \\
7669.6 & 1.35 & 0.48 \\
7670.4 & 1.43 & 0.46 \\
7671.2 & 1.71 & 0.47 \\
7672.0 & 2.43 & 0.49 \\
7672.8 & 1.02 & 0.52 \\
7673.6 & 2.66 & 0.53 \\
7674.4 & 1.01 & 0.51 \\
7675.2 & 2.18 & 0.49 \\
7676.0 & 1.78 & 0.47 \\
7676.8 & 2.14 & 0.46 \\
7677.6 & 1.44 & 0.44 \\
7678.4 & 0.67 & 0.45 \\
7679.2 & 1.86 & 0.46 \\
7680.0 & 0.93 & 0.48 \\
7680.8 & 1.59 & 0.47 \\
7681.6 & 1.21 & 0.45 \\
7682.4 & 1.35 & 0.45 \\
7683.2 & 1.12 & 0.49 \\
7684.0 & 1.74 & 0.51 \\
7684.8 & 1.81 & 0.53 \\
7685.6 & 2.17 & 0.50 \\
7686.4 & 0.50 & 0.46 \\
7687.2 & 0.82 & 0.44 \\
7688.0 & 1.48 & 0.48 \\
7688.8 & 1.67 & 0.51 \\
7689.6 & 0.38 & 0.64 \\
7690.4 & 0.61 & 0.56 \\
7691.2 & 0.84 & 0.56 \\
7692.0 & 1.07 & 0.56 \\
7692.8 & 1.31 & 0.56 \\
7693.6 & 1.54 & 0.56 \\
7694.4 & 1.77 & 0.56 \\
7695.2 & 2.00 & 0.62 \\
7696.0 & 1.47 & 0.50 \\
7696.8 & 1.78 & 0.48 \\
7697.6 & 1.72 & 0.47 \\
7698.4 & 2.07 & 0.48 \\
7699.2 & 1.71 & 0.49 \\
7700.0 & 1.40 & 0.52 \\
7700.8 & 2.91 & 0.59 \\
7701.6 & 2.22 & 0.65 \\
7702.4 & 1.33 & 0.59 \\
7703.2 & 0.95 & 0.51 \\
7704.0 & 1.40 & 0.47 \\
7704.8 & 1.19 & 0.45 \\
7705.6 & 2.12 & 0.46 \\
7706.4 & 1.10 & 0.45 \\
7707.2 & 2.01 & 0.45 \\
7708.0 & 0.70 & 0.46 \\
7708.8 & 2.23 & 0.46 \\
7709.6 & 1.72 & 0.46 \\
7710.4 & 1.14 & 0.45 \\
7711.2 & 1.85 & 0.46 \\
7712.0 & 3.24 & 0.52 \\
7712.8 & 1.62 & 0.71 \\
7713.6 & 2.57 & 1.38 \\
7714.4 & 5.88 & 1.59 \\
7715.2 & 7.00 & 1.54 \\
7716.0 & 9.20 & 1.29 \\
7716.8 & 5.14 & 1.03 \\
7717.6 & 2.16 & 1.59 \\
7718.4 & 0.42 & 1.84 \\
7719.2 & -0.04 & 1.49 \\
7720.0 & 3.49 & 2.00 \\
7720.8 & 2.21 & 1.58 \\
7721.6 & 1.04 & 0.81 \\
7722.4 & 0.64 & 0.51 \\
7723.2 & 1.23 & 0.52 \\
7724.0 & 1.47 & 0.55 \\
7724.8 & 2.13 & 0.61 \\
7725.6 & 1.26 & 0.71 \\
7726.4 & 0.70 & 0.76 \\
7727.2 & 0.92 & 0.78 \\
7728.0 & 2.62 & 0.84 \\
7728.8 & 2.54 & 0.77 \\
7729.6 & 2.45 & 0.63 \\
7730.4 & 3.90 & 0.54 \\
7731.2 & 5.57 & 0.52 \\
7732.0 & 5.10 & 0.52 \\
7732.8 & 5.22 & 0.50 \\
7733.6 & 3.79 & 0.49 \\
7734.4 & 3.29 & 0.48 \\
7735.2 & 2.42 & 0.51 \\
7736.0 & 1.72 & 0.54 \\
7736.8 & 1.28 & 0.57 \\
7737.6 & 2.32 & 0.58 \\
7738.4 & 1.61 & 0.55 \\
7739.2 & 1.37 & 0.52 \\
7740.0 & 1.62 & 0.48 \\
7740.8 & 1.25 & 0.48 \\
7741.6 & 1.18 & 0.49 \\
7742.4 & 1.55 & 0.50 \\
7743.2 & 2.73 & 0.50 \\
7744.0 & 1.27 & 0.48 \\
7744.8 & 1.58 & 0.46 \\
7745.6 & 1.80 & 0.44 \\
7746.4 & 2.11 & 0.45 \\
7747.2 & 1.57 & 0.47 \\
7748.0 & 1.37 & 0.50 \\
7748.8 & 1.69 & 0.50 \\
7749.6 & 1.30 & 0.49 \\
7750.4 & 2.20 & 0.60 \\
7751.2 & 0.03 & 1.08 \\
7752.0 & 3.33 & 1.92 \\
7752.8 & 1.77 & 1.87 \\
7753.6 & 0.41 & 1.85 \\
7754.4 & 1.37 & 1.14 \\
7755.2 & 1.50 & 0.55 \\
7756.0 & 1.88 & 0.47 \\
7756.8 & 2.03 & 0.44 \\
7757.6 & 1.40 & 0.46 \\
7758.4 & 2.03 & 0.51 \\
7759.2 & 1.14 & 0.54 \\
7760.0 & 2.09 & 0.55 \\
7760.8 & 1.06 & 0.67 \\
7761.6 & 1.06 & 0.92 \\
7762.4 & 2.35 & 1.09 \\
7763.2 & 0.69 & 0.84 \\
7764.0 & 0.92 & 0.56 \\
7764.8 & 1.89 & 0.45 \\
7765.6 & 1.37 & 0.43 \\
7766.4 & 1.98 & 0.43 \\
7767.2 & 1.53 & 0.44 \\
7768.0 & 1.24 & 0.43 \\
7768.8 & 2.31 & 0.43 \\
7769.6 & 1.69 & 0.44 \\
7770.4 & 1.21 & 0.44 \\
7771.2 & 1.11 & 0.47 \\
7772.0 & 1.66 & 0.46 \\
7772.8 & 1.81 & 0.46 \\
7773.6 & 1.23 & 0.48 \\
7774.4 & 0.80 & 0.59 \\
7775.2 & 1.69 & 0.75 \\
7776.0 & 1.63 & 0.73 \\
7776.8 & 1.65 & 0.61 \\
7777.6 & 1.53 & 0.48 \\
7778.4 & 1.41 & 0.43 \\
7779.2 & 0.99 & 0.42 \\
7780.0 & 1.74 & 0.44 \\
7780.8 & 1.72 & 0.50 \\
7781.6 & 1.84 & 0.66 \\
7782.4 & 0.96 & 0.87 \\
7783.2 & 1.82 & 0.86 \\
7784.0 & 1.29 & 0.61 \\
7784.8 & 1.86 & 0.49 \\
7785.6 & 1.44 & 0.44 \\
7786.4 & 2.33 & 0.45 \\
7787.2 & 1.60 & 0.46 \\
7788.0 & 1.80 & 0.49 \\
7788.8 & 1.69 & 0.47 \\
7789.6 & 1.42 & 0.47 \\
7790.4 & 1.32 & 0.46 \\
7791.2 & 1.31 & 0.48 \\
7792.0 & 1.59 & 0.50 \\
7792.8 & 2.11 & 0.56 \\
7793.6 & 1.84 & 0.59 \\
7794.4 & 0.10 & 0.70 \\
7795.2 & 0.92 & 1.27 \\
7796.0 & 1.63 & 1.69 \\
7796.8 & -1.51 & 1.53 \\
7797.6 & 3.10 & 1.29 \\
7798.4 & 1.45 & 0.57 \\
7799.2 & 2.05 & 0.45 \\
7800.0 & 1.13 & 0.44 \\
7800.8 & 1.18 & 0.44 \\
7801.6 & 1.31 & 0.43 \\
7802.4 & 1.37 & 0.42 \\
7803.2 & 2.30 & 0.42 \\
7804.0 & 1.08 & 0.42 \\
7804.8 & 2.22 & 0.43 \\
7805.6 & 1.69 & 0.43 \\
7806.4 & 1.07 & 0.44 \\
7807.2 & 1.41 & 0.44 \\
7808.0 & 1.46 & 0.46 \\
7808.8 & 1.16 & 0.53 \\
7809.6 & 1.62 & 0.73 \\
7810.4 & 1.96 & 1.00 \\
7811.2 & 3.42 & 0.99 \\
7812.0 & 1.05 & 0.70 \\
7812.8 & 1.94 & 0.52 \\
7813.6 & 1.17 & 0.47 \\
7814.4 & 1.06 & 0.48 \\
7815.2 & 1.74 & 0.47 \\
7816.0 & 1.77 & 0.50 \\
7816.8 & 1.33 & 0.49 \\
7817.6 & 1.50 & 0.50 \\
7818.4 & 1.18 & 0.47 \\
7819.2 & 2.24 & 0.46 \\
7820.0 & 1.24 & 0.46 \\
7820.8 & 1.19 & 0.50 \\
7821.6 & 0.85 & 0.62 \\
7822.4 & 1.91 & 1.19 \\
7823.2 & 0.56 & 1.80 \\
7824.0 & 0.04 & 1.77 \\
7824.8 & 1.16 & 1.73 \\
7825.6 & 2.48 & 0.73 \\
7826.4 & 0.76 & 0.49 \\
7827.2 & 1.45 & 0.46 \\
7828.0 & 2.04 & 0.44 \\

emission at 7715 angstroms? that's [S II]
